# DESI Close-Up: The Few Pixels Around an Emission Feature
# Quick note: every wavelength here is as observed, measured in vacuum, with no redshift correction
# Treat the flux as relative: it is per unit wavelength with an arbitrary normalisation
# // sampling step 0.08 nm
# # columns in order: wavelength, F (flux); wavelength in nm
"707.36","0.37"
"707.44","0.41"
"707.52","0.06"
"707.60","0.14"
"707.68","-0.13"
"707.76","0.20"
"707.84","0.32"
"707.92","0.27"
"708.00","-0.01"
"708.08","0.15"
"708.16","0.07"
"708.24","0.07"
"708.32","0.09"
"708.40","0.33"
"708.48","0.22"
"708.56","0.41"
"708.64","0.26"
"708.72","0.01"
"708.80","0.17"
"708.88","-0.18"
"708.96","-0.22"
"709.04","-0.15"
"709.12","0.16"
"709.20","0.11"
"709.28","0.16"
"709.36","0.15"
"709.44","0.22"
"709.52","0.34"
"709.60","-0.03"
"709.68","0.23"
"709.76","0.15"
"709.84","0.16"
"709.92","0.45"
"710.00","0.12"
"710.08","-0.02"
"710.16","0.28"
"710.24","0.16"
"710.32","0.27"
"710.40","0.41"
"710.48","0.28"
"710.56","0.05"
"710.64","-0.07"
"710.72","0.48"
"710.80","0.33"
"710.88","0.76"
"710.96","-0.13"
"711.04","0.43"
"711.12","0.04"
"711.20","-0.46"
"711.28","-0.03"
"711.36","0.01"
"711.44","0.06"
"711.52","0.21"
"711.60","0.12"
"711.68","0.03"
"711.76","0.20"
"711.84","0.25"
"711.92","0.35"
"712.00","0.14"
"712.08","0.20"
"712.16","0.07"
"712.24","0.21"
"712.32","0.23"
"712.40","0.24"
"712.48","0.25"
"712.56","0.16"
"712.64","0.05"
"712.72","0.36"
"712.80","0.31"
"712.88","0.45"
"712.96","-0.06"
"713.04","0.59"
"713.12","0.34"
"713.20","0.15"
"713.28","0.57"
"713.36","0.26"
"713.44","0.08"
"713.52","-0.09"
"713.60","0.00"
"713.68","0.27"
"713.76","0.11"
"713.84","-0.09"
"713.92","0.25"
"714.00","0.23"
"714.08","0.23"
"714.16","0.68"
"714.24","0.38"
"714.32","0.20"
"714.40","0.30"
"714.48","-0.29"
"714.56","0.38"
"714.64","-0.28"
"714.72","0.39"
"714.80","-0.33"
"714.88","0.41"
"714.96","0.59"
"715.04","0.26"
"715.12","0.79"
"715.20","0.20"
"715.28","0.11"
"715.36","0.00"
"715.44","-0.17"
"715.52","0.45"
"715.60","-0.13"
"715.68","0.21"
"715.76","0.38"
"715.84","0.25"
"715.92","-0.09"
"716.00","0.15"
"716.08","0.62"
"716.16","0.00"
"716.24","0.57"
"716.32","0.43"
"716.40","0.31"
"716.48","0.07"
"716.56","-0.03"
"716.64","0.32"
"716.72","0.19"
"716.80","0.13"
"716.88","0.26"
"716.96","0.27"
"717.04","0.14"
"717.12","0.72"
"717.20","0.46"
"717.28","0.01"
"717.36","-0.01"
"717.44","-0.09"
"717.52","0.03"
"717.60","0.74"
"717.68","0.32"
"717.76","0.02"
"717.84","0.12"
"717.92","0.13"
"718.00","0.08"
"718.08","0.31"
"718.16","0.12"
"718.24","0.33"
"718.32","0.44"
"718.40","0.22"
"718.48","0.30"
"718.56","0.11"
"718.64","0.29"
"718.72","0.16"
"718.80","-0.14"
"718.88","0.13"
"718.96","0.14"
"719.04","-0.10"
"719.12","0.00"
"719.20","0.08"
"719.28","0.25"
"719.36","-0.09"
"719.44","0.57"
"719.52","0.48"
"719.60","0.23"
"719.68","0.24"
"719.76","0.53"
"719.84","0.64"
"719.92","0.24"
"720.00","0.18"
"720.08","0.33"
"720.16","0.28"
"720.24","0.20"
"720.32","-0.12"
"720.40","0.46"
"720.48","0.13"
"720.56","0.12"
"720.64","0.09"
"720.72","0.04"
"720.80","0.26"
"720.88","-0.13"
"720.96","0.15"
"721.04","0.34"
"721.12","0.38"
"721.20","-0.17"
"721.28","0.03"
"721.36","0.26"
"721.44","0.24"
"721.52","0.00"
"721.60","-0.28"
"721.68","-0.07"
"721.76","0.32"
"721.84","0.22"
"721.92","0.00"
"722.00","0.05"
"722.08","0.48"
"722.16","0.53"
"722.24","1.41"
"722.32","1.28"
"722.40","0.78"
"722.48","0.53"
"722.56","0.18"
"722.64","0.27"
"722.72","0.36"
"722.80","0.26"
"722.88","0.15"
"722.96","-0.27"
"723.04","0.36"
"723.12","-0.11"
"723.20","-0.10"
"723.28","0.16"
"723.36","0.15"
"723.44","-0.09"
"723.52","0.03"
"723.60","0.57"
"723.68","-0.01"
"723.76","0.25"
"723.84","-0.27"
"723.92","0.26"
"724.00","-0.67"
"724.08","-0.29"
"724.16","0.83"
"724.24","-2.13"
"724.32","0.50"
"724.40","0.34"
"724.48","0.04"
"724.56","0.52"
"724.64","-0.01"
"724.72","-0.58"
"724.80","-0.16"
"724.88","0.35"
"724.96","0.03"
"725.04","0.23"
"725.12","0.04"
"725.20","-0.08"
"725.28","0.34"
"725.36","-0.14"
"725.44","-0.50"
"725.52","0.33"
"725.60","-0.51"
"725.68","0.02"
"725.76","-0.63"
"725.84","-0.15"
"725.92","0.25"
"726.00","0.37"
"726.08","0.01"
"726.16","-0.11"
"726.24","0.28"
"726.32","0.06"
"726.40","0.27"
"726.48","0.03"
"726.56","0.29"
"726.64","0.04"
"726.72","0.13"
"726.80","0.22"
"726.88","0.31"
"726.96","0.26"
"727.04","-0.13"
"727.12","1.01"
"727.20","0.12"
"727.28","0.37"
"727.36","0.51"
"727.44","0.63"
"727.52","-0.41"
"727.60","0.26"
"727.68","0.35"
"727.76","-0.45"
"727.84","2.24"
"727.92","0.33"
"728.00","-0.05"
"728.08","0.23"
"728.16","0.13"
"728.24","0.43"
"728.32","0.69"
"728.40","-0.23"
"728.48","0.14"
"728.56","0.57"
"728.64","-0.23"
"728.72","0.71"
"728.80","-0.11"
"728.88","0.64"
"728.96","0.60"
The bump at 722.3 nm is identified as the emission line Hbeta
